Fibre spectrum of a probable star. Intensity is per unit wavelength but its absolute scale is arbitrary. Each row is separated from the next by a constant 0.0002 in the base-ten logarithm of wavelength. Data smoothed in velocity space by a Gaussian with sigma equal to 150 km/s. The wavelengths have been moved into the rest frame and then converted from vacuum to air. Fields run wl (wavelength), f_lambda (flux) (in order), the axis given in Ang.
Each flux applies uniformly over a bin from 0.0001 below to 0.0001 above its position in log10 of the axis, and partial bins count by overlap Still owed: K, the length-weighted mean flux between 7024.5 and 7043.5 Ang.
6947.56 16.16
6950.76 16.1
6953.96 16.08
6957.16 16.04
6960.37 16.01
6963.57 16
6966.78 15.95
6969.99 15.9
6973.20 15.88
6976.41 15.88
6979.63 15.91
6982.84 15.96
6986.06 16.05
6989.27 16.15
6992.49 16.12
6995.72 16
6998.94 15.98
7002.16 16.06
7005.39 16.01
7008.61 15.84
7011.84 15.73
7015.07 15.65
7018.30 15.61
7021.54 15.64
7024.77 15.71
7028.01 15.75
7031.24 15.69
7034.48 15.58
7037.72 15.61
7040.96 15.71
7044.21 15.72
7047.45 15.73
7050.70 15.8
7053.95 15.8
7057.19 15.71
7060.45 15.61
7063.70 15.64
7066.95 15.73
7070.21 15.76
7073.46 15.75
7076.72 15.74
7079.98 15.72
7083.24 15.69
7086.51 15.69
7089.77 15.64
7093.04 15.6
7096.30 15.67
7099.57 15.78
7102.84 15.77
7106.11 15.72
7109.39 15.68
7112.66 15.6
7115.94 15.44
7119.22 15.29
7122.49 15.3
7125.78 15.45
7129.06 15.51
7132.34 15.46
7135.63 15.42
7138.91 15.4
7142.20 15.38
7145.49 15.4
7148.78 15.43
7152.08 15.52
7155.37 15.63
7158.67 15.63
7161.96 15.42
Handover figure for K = 15.7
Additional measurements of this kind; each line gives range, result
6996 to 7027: 15.8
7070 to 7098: 15.7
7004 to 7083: 15.7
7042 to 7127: 15.7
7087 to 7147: 15.5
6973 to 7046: 15.8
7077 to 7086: 15.7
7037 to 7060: 15.7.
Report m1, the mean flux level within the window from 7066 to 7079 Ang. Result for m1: 15.7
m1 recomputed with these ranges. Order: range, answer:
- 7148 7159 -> 15.5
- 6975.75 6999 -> 16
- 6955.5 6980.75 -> 15.9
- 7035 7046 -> 15.7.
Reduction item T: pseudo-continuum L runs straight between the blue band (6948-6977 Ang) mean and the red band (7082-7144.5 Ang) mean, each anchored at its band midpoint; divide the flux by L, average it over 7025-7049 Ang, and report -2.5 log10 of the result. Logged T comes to 0.01 mag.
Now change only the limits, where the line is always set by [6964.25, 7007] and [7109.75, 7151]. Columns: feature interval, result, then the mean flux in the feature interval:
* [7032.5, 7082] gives 0.00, 15.7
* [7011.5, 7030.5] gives 0.01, 15.7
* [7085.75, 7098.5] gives -0.01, 15.7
